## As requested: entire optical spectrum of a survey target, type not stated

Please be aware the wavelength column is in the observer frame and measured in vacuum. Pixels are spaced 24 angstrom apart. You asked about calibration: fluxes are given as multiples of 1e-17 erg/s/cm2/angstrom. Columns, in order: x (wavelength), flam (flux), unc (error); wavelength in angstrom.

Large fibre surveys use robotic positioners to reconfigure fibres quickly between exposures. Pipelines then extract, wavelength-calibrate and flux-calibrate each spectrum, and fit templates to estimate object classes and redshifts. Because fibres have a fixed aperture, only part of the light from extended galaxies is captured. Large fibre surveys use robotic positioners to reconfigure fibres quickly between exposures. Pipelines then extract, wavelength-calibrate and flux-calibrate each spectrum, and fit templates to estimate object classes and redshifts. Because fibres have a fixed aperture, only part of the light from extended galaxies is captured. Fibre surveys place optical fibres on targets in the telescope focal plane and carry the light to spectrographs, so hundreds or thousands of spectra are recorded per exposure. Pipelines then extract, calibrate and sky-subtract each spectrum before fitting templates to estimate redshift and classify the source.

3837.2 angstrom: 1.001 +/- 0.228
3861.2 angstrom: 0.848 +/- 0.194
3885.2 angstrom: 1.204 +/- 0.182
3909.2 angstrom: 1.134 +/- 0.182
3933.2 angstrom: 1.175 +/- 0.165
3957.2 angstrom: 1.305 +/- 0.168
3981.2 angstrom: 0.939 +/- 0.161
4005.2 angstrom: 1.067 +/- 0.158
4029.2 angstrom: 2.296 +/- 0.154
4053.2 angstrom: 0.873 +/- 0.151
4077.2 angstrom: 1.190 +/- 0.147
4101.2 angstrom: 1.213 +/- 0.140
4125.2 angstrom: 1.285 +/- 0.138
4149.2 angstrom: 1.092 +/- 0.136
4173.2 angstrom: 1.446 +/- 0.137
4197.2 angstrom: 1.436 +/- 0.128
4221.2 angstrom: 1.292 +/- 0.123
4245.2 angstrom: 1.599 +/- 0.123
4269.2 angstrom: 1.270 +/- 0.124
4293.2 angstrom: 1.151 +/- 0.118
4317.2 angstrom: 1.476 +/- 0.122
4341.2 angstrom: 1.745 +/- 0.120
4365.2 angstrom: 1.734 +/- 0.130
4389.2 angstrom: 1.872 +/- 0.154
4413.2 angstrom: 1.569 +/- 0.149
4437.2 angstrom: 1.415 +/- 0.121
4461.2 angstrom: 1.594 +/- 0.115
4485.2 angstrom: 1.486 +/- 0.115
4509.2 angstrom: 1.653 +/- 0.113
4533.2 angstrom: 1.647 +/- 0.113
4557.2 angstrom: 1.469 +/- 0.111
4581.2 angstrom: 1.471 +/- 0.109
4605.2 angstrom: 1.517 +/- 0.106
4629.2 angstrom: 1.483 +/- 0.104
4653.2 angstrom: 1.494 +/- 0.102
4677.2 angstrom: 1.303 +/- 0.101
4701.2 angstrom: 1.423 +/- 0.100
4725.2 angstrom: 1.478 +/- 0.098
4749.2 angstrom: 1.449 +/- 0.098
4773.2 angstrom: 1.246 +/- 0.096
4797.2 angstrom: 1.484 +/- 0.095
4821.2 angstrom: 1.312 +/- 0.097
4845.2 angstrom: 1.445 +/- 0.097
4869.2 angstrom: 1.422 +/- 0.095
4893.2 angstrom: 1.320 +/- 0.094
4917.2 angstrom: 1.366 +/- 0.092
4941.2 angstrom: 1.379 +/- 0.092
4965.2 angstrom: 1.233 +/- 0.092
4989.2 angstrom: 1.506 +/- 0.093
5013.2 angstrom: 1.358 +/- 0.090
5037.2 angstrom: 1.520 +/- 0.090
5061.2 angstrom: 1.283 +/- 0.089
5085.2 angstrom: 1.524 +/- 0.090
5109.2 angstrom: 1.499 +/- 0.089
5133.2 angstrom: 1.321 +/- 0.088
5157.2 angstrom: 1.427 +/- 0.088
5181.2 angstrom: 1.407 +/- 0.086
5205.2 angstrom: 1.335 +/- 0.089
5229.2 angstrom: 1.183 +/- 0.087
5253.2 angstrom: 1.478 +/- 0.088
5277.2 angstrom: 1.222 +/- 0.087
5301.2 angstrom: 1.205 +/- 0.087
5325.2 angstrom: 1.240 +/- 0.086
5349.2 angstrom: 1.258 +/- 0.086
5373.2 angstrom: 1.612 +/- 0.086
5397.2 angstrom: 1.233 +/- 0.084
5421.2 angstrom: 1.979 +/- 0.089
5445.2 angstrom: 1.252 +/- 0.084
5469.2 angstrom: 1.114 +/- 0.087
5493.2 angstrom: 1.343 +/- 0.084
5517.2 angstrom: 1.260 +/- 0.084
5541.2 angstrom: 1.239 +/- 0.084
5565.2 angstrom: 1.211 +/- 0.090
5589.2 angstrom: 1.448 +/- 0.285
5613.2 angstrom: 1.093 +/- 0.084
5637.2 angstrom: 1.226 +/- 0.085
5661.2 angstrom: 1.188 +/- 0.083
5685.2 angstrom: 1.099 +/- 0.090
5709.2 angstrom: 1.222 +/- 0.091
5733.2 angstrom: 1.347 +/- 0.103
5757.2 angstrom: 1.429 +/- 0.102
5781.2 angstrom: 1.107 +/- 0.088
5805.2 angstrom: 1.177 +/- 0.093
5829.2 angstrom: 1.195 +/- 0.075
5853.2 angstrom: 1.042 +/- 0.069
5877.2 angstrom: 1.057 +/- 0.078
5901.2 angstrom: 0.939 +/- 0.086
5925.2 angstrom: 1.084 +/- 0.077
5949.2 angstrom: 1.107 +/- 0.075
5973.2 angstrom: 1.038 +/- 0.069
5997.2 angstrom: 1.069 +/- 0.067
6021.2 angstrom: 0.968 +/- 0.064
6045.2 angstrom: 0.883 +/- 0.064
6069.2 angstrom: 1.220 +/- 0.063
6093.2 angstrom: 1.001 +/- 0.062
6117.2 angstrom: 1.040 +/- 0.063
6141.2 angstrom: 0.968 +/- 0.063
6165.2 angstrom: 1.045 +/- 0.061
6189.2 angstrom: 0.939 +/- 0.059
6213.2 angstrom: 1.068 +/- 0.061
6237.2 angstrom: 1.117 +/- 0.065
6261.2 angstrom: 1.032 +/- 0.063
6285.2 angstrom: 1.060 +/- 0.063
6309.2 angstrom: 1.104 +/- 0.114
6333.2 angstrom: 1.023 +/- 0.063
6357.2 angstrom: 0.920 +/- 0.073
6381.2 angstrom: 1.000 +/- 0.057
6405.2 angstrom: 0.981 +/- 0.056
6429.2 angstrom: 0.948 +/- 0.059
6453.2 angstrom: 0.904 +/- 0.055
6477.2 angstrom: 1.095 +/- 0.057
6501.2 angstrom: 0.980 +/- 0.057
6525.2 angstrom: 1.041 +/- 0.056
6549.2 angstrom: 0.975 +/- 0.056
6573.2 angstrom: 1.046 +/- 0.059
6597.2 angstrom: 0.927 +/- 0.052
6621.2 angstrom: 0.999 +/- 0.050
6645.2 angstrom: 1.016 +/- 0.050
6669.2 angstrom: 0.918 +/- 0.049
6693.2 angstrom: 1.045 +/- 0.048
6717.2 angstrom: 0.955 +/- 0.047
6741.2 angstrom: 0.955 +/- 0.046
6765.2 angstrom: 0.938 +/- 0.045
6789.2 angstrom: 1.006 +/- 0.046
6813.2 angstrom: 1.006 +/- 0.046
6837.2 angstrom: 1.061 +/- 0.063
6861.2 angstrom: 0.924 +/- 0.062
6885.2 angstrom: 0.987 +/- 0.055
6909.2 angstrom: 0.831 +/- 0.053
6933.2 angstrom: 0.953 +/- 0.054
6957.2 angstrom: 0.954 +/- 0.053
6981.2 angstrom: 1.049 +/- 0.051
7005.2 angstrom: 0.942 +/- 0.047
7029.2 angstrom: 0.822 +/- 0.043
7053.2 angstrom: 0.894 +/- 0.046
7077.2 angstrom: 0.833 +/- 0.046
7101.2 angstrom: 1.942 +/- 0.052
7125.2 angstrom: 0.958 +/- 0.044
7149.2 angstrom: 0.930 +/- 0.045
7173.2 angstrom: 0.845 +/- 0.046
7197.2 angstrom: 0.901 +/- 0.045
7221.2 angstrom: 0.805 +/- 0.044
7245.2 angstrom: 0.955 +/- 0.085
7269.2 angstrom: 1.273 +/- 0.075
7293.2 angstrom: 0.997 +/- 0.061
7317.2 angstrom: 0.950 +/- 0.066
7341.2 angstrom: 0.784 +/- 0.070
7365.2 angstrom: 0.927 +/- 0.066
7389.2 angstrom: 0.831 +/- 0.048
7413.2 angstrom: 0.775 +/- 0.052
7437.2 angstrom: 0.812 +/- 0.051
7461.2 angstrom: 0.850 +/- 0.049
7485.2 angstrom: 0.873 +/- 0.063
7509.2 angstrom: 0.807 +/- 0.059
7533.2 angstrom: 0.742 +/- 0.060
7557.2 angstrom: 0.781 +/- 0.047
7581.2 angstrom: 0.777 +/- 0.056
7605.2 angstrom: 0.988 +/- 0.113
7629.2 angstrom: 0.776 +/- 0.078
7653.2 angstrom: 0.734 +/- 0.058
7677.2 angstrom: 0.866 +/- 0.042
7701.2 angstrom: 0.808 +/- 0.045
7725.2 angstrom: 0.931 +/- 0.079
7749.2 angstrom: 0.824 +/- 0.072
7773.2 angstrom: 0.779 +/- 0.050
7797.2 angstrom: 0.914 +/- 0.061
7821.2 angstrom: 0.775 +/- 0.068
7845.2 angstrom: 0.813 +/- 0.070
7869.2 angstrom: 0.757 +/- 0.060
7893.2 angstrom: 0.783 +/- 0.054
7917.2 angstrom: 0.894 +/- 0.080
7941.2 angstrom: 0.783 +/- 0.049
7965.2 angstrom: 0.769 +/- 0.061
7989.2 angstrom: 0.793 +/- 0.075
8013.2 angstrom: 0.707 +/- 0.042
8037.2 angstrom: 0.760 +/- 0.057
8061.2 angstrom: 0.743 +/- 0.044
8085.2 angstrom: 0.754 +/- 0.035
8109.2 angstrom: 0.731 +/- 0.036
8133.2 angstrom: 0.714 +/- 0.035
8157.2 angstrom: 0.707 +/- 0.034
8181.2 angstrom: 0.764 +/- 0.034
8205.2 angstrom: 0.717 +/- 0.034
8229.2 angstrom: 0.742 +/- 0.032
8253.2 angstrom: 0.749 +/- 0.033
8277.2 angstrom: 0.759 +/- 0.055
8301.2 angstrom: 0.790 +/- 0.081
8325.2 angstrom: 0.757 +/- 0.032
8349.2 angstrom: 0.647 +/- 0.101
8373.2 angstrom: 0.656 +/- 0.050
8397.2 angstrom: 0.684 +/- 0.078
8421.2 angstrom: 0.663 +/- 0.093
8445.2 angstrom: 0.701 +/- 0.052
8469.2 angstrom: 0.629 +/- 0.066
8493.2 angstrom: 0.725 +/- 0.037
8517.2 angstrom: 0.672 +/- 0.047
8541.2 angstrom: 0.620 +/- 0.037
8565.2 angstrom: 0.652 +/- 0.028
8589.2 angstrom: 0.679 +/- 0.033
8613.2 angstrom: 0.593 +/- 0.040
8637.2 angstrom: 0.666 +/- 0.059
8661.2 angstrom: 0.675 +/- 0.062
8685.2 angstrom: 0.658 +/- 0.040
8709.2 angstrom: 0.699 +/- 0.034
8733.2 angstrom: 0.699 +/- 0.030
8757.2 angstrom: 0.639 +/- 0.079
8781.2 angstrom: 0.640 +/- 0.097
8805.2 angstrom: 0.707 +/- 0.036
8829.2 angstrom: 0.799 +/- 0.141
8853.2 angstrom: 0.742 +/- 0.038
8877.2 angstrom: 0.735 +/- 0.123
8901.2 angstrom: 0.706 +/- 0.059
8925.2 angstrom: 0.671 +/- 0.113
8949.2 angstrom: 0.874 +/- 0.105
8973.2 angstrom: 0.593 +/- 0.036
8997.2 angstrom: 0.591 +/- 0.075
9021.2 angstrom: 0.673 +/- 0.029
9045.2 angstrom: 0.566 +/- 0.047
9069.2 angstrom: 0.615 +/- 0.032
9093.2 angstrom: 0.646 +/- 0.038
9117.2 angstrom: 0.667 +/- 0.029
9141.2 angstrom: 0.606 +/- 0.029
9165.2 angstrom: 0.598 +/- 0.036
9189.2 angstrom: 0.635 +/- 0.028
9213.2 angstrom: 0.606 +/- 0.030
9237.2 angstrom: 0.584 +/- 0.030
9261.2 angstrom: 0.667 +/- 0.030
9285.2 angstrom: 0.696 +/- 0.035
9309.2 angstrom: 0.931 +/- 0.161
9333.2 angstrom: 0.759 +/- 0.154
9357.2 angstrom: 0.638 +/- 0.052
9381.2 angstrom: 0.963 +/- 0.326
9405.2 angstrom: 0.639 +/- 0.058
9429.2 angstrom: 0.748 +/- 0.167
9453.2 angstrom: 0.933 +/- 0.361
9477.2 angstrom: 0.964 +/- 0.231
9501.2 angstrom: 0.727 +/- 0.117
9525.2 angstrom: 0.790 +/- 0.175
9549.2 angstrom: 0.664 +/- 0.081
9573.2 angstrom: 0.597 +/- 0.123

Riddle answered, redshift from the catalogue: 0.08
